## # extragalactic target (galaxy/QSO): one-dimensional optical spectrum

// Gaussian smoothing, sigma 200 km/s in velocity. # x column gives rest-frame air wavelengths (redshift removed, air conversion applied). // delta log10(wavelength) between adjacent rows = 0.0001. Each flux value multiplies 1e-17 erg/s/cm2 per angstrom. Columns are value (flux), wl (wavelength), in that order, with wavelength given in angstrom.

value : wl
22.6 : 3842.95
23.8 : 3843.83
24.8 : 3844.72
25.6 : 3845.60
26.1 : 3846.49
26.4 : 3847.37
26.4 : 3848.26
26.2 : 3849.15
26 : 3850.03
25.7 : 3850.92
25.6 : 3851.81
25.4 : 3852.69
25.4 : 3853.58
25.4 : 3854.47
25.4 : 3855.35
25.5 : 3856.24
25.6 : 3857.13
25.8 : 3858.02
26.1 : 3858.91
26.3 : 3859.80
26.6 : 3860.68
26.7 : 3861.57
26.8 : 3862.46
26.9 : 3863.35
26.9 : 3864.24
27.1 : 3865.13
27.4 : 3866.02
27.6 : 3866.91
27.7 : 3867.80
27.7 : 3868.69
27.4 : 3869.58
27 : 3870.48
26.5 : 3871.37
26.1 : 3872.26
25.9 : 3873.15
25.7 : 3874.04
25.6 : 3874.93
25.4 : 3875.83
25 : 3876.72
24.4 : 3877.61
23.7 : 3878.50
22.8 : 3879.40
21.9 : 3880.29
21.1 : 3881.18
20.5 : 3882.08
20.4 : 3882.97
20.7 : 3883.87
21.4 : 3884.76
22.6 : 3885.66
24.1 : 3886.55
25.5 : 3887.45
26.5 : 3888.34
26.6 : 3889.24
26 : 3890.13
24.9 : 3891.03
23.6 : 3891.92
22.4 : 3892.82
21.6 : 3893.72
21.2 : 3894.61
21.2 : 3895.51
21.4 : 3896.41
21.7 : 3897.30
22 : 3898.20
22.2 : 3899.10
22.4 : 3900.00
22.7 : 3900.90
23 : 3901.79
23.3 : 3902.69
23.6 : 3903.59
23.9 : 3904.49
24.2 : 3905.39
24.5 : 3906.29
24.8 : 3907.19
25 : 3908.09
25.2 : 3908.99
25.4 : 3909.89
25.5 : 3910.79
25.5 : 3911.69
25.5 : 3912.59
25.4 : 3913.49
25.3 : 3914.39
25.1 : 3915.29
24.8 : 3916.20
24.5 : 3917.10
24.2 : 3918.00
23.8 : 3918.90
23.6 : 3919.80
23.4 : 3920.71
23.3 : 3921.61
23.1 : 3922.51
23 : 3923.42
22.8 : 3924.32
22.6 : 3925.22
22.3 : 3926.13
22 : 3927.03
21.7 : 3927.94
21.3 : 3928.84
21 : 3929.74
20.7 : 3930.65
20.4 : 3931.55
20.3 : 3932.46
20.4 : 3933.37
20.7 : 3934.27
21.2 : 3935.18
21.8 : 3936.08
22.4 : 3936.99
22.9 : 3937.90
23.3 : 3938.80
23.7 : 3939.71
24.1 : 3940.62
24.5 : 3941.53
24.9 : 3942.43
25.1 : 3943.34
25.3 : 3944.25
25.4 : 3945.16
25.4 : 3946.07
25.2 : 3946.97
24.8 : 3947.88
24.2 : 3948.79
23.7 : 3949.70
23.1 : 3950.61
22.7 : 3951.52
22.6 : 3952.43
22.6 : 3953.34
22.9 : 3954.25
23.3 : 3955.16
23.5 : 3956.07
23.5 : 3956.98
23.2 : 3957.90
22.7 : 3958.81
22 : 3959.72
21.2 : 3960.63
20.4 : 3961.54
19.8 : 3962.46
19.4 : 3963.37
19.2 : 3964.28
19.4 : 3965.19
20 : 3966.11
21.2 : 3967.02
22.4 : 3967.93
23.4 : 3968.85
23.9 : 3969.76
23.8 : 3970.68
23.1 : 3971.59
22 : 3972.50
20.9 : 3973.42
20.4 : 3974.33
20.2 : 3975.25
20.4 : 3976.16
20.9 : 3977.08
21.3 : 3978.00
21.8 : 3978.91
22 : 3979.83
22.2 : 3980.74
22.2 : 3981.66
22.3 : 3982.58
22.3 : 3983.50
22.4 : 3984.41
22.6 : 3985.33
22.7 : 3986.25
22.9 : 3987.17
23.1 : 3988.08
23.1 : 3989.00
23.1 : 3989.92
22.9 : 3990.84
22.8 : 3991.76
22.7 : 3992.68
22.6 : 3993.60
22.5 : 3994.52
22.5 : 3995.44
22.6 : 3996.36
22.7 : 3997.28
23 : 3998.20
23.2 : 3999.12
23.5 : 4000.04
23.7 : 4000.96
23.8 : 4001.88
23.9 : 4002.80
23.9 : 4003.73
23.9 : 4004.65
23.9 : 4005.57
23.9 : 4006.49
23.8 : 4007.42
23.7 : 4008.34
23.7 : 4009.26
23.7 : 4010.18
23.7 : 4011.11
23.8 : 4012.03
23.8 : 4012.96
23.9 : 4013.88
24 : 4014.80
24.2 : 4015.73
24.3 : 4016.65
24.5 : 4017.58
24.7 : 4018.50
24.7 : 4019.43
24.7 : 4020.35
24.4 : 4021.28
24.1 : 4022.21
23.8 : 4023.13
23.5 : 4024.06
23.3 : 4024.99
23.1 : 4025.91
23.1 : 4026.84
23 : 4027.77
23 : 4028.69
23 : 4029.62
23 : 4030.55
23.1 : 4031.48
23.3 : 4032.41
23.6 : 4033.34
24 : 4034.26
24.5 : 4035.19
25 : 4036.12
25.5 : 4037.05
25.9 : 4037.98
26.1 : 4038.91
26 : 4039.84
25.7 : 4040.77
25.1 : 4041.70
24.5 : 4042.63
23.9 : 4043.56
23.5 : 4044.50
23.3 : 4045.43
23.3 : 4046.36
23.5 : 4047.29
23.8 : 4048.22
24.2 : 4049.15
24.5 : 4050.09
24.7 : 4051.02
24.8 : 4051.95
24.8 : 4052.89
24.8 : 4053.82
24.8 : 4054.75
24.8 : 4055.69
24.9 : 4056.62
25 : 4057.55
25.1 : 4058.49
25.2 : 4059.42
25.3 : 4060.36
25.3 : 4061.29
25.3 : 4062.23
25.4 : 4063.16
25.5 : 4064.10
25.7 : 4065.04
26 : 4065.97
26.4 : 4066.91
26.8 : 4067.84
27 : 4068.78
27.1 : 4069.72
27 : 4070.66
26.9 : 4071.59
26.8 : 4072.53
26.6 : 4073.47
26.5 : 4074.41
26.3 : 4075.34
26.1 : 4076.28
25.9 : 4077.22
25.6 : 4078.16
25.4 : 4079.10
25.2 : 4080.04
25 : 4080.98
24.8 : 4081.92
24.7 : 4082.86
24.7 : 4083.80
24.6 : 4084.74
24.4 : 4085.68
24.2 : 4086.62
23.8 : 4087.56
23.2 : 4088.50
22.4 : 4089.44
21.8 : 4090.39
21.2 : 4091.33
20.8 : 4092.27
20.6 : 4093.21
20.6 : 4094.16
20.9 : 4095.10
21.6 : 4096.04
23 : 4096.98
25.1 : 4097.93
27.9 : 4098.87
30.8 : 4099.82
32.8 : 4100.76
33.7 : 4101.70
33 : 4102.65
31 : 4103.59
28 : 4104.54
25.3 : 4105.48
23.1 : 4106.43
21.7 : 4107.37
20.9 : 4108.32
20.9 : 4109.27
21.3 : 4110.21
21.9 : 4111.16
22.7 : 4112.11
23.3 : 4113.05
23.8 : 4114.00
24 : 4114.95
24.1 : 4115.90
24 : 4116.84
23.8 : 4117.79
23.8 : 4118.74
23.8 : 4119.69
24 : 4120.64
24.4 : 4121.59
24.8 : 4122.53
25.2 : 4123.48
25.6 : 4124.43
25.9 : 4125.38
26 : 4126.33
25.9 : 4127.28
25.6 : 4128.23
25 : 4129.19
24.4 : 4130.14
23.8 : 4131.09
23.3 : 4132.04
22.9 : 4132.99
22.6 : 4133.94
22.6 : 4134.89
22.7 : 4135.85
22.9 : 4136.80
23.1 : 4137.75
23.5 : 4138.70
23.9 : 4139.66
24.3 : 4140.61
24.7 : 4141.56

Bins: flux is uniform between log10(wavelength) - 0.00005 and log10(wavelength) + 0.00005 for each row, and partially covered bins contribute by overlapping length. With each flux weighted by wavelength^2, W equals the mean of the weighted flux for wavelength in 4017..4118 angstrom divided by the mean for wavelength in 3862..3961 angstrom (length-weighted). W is 1.12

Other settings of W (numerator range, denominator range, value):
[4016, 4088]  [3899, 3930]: 1.12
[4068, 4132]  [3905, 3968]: 1.17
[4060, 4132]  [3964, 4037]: 1.14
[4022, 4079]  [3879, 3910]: 1.16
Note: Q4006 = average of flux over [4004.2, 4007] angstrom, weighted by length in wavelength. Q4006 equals 23.9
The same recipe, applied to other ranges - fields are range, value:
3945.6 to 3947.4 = 25.4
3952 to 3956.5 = 23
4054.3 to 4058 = 24.9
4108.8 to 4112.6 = 21.7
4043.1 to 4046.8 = 23.5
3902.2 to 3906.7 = 23.9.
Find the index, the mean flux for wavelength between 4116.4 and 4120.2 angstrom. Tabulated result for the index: 23.8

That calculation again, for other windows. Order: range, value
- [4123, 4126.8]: 25.7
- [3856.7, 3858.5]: 25.7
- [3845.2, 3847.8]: 26.1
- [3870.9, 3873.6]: 26.2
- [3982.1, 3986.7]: 22.4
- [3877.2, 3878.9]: 24.1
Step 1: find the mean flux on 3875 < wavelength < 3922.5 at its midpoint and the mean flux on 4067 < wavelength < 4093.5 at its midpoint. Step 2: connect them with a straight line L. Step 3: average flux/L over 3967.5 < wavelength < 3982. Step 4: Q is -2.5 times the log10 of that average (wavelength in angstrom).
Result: 0.105 mag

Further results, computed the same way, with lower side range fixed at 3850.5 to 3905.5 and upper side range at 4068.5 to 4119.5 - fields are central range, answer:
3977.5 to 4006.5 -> 0.084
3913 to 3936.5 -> 0.090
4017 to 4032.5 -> 0.048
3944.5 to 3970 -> 0.096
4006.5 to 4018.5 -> 0.034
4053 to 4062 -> -0.011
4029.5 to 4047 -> 0.018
